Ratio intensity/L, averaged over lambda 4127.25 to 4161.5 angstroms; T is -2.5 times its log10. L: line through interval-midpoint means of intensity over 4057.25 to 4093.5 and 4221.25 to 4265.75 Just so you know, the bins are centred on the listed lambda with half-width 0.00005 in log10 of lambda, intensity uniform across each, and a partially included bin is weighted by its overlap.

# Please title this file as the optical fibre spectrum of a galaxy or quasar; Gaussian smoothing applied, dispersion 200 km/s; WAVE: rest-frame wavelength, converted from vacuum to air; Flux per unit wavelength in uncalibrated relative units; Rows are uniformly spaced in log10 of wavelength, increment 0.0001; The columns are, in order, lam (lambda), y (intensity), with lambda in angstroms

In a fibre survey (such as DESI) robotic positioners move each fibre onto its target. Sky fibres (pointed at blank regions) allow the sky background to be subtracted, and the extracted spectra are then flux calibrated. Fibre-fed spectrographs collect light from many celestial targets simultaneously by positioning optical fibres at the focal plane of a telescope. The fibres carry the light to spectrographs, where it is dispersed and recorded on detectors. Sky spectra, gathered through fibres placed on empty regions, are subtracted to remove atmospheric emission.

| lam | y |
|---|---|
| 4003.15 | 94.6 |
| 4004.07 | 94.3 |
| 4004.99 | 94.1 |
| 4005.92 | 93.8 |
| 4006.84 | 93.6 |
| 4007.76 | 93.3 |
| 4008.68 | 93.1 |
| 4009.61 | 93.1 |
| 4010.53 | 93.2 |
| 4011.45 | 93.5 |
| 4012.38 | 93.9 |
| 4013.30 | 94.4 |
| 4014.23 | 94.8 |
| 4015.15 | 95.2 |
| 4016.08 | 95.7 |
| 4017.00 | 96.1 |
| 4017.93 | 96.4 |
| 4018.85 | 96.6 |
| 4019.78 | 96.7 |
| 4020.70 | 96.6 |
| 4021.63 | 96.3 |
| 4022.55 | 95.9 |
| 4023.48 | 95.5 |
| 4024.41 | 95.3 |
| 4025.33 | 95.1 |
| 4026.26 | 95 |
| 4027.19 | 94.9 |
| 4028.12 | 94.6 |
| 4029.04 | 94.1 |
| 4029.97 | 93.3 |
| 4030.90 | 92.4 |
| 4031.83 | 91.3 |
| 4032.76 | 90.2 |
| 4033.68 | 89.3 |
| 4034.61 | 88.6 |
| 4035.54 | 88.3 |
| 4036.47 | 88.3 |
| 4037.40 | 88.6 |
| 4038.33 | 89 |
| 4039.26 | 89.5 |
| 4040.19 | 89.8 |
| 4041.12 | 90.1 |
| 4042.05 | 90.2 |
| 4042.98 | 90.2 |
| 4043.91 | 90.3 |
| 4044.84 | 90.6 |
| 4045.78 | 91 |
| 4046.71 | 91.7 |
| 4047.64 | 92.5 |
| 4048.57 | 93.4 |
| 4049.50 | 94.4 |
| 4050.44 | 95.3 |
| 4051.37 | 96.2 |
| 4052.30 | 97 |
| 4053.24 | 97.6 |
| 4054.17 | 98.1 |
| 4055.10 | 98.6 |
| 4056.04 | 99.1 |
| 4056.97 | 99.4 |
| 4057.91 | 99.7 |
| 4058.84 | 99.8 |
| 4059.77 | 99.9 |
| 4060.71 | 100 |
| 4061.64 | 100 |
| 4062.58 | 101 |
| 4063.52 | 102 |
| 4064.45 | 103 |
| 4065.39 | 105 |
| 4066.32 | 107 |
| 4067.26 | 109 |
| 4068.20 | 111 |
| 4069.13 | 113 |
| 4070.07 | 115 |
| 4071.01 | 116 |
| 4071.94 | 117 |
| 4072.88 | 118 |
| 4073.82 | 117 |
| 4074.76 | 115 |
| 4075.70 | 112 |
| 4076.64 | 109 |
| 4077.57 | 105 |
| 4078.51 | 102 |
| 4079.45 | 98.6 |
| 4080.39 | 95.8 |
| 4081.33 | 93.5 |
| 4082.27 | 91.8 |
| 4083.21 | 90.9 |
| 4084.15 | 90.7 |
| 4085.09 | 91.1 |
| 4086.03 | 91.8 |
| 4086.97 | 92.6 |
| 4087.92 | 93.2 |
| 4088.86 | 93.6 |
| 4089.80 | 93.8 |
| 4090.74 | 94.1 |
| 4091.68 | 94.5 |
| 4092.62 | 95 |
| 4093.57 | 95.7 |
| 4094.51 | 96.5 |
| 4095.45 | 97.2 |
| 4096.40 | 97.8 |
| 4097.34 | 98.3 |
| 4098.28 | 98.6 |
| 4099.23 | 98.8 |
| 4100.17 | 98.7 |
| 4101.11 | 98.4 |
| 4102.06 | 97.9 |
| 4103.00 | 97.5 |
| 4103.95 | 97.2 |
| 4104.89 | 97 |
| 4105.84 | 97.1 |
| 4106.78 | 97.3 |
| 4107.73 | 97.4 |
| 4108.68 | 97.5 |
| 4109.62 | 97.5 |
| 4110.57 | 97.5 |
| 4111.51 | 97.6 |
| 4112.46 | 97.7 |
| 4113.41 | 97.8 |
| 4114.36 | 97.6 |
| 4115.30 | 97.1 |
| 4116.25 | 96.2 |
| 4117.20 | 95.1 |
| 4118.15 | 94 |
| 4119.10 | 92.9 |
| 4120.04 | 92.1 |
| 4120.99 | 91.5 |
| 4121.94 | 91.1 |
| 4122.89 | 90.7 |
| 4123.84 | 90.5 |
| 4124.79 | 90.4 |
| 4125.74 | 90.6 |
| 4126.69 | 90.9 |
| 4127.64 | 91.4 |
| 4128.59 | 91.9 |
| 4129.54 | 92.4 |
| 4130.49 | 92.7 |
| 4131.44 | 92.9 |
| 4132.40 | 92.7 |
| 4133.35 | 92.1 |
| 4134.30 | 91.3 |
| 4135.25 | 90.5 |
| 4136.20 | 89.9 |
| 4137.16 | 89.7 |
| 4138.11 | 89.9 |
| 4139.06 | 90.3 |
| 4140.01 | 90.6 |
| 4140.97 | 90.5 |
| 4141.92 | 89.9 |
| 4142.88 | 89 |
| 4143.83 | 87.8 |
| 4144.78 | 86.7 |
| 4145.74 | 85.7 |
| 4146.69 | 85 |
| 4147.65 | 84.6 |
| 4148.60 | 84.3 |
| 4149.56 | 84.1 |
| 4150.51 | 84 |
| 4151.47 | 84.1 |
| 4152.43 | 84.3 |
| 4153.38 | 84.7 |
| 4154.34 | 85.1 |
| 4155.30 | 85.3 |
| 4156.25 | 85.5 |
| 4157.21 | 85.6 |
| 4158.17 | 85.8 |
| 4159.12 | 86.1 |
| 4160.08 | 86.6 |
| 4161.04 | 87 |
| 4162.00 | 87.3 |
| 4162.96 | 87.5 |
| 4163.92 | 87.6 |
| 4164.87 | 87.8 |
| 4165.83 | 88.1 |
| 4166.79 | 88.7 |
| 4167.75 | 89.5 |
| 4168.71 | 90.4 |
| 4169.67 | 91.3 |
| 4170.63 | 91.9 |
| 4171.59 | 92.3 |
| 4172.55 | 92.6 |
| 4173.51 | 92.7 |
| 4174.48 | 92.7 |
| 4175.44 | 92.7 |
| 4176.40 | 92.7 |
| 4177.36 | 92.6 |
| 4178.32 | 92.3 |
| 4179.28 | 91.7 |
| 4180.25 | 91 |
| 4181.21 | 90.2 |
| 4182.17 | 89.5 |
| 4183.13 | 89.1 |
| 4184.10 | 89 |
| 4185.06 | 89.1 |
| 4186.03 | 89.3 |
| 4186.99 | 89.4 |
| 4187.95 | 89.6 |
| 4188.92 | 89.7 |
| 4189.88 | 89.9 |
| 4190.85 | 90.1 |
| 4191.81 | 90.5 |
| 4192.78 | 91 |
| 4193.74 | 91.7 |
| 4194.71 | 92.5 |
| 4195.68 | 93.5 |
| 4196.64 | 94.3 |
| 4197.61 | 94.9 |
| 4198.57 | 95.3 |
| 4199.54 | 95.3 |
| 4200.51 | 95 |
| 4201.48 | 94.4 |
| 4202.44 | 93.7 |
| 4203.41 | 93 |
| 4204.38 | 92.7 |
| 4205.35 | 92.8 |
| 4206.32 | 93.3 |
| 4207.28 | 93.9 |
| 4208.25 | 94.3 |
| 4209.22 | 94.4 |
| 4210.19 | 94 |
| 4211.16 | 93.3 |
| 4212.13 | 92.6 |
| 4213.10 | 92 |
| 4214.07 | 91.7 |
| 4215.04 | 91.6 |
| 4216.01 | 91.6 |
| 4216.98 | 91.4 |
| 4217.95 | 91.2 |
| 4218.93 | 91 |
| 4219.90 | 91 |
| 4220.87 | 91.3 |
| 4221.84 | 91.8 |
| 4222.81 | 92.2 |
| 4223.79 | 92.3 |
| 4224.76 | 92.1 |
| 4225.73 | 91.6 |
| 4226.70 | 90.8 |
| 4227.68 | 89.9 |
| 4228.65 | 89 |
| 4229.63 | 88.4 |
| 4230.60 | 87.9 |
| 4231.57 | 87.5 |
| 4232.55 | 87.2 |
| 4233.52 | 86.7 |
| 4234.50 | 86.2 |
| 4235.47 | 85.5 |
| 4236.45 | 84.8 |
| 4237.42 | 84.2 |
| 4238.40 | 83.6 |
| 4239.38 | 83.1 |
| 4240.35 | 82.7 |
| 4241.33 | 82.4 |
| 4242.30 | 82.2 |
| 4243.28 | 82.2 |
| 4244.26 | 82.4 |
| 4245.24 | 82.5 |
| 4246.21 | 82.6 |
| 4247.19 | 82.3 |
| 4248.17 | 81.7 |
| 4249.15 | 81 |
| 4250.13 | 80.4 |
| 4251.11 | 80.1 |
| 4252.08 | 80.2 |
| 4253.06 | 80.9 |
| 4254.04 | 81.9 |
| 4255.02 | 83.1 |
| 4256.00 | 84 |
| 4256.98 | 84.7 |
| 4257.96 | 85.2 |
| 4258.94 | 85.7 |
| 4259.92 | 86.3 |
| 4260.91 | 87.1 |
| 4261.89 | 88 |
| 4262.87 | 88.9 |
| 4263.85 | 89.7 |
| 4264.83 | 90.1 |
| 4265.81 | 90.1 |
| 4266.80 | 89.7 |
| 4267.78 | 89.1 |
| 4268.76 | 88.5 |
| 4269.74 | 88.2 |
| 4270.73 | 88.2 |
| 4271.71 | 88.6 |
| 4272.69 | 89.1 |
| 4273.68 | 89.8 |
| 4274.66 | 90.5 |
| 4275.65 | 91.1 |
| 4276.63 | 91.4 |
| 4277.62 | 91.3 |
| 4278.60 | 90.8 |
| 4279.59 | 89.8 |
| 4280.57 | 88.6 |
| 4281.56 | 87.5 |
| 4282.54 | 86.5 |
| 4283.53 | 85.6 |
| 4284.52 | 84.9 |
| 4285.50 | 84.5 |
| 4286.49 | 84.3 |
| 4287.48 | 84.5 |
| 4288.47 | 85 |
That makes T 0.09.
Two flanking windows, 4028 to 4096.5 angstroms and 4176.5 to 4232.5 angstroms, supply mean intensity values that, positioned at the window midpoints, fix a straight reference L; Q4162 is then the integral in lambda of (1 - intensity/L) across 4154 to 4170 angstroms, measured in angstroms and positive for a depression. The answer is 1.0 angstroms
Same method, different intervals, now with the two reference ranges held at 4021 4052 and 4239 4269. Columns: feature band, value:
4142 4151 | 0.25 angstroms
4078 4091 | -0.48 angstroms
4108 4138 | -1.41 angstroms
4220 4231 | -0.67 angstroms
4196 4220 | -1.97 angstroms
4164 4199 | -1.61 angstroms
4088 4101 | -0.89 angstroms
